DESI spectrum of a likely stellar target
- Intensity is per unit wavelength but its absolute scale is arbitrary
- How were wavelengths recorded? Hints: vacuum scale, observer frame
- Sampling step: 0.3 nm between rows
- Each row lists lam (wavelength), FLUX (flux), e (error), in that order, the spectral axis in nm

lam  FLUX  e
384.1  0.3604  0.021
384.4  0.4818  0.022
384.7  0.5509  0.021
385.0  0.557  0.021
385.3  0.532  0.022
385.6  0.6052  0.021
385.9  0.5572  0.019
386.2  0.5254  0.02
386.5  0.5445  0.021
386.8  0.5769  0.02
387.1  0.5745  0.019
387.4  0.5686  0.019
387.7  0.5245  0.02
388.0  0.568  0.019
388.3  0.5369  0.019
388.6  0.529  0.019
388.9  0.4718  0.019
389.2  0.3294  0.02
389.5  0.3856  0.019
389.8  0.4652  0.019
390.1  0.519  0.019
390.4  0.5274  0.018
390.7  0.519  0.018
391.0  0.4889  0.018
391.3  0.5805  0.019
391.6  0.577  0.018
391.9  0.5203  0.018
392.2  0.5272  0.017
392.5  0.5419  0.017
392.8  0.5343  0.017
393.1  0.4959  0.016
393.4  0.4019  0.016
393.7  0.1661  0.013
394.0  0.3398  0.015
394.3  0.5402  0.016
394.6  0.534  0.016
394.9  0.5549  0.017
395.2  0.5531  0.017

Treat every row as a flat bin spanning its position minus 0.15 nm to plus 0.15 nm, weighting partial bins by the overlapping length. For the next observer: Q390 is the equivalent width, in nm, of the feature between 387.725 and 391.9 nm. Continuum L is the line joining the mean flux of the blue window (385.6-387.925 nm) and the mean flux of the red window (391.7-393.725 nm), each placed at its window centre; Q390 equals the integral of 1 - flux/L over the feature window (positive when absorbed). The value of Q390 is 0.11 nm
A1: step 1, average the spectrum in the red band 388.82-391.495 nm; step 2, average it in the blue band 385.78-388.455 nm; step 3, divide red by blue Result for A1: 0.86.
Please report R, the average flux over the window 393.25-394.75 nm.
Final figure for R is 0.396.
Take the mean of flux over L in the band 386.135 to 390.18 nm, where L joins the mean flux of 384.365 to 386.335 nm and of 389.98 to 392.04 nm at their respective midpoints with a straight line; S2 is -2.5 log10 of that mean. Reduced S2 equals 0.07 mag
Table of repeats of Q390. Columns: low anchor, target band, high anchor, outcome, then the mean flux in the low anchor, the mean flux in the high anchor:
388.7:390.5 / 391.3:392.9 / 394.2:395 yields -0.16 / 0.45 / 0.542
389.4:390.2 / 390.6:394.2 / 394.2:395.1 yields 0.18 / 0.457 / 0.544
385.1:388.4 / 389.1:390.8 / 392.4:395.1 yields 0.17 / 0.556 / 0.457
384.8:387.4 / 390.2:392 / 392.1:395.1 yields -0.14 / 0.559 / 0.464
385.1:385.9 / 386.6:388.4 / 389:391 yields -0.14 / 0.566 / 0.46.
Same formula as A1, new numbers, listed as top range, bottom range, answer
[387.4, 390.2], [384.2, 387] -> 0.89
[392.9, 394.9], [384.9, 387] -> 0.77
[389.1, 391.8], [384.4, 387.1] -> 0.89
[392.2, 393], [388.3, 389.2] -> 1.12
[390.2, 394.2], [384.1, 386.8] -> 0.90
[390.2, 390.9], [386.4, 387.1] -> 0.92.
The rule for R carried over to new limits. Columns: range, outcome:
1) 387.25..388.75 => 0.545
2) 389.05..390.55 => 0.445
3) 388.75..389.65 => 0.396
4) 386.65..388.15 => 0.562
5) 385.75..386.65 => 0.542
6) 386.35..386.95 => 0.561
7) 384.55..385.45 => 0.547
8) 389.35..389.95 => 0.425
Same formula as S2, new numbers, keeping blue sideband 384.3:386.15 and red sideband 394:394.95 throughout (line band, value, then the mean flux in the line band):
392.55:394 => 0.27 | 0.403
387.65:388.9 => 0.01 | 0.533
